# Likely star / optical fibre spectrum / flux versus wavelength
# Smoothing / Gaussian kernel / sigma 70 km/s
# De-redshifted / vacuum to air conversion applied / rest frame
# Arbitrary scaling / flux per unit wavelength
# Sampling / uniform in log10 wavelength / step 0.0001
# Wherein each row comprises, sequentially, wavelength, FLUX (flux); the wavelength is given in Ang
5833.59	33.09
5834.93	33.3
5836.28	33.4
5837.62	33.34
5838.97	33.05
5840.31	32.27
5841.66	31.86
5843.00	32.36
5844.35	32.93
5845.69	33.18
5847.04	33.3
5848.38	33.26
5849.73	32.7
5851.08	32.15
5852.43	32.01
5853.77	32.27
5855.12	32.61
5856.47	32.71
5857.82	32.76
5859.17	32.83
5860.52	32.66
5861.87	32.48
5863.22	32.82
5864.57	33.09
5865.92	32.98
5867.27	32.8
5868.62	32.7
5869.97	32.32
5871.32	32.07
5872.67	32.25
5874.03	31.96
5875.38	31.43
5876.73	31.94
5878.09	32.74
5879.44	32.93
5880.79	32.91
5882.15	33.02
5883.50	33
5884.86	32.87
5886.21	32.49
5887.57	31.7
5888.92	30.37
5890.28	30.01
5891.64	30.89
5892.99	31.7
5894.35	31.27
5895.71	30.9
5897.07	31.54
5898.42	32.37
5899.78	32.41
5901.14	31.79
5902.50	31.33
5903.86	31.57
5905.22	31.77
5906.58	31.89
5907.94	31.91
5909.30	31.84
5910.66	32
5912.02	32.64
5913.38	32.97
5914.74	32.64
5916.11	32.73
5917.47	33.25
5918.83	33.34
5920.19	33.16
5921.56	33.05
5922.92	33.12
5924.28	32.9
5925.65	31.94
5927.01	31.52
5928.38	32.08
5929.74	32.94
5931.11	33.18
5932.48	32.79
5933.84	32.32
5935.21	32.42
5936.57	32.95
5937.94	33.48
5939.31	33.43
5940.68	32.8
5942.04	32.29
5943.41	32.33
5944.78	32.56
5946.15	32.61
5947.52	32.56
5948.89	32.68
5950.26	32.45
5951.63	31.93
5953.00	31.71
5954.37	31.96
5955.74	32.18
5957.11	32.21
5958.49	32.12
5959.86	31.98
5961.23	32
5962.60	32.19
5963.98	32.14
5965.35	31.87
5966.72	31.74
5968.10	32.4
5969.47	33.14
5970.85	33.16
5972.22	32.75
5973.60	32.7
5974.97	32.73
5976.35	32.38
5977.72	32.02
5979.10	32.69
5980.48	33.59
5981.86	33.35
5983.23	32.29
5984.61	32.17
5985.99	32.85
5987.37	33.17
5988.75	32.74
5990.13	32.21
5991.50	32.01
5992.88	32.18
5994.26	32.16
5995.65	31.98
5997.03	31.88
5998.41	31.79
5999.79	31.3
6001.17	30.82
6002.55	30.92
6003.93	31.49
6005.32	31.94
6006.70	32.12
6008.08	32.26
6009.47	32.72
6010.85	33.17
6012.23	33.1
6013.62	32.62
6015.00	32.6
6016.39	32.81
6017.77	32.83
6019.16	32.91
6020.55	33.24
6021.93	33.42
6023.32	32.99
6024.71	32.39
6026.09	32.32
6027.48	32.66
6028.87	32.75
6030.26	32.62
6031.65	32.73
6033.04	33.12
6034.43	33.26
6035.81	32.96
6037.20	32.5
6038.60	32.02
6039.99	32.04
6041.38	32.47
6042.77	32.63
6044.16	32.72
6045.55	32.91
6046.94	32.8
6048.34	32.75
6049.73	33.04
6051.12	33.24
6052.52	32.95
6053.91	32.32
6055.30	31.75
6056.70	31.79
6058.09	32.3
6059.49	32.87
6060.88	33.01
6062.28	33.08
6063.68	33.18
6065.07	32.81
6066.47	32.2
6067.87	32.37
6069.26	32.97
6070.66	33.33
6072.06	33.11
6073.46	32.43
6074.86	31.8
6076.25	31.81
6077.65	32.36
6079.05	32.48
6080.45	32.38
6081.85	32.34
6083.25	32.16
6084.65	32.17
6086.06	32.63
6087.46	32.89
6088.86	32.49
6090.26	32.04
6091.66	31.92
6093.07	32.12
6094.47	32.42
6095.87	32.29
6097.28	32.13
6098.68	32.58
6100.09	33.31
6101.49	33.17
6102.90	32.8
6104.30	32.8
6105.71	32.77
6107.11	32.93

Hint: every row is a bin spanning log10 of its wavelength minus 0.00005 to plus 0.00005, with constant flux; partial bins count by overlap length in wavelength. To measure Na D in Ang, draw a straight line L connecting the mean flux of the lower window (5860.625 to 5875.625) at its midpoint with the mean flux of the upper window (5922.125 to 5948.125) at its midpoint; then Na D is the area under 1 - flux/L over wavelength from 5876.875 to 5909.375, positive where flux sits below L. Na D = 0.66 Ang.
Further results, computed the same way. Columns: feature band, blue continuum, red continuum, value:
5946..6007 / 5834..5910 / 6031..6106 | 0.4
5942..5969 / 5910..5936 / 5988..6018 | 0.2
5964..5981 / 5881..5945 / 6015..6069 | 0.0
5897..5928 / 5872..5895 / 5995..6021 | -0.3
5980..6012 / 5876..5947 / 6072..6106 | 0.1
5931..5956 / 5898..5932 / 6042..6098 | -0.1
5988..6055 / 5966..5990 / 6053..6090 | 0.2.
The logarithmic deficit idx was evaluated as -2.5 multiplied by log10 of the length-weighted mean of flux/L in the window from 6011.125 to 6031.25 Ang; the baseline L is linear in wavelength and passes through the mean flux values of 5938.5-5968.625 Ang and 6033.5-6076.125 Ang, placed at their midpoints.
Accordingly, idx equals -0.01 mag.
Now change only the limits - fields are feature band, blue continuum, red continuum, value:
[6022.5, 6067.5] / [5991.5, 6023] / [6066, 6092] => -0.010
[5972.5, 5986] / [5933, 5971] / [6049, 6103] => -0.008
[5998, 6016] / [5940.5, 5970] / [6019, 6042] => 0.016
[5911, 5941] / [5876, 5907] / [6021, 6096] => -0.026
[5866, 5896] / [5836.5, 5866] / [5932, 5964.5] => 0.019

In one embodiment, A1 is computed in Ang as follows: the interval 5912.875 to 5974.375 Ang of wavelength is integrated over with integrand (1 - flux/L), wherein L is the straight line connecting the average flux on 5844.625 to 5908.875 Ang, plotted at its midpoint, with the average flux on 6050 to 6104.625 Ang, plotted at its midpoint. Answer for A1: -0.4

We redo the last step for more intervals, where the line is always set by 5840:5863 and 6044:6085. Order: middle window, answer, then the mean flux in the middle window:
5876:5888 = 0.0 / 32.6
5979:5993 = 0.0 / 32.7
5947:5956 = 0.1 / 32.2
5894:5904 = 0.3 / 31.7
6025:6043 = 0.0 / 32.6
